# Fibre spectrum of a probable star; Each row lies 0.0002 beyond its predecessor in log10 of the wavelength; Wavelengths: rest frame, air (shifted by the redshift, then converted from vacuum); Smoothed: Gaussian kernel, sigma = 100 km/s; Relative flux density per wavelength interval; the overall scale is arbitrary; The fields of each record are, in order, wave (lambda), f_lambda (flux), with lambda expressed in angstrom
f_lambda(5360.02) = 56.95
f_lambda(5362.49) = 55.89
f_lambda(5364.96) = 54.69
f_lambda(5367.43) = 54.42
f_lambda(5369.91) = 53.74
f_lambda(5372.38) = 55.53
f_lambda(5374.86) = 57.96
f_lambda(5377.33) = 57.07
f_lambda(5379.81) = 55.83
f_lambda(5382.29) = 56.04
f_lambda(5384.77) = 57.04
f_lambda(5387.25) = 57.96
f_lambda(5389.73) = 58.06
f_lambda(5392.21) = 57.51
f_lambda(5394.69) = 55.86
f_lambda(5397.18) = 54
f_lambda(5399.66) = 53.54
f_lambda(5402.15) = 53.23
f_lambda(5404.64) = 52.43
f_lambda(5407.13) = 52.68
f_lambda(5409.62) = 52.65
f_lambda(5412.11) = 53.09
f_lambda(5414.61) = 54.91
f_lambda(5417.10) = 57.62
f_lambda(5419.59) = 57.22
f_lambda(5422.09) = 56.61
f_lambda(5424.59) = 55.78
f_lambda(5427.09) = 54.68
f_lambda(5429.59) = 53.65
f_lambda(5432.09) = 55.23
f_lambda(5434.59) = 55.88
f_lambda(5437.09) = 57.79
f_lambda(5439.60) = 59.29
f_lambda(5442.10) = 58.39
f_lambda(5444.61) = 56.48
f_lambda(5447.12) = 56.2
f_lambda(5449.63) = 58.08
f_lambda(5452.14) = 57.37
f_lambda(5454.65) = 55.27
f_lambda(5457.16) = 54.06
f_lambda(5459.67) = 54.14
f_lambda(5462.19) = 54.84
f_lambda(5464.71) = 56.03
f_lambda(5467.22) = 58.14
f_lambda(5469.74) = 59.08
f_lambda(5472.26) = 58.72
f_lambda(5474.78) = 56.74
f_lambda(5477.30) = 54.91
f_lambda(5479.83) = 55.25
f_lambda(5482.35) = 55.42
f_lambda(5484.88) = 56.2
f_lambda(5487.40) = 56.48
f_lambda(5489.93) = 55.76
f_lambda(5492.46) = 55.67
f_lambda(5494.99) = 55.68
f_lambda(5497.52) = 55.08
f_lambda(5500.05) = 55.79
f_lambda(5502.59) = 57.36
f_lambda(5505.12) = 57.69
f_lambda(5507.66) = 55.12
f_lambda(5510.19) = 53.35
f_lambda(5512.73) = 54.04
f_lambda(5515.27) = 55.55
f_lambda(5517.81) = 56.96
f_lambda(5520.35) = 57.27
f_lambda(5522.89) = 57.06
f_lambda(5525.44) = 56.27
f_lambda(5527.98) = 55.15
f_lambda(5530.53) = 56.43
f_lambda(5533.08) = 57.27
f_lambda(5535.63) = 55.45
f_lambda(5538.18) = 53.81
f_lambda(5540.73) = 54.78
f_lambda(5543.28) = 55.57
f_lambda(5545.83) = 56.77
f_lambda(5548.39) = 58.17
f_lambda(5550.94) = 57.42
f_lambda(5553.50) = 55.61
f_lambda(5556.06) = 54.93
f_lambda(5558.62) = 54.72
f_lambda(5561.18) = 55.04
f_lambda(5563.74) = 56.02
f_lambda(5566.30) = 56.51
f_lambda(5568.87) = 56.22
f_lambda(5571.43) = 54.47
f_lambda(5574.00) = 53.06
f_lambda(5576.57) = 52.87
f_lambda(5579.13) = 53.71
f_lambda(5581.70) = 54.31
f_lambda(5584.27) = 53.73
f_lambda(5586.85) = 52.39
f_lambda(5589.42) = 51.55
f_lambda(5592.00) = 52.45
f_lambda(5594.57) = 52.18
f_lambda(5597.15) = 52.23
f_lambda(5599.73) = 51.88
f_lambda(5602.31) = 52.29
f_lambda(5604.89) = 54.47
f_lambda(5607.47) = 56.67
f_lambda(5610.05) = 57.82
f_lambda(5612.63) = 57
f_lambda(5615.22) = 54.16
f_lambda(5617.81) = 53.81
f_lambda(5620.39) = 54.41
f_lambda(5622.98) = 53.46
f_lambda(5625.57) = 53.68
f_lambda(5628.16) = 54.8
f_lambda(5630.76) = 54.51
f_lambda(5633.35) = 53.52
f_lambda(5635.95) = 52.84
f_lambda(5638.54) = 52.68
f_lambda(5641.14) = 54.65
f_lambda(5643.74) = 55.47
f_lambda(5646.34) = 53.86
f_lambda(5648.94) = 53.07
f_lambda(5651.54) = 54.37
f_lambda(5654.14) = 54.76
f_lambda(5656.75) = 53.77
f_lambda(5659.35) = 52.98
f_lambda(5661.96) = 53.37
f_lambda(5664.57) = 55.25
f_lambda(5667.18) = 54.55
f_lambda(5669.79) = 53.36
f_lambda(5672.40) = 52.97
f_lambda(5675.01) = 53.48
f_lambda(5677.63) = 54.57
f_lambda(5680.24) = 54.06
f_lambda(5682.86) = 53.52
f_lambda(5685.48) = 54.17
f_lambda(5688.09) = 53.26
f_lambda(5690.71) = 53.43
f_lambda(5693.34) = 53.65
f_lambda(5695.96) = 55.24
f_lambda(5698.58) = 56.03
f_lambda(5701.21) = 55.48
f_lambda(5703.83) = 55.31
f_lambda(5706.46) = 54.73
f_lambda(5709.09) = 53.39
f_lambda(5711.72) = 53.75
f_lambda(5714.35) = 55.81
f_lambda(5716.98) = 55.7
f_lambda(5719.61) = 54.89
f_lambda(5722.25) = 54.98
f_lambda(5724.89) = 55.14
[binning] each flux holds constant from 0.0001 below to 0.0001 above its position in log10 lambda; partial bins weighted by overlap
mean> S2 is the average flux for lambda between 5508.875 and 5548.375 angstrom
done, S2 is 55.8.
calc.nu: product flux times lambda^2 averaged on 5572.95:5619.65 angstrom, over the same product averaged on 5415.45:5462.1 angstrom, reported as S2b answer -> 1.01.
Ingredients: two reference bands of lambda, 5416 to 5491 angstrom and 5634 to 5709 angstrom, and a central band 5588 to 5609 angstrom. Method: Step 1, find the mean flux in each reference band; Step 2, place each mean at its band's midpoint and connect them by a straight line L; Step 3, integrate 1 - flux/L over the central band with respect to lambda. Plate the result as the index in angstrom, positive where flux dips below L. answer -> 0.70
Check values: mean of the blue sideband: 56.4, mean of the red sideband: 54.1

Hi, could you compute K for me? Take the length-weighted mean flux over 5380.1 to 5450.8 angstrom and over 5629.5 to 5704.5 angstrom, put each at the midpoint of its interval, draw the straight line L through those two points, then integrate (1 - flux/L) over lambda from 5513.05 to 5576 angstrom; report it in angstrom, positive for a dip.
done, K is -1.0 angstrom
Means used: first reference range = 55.8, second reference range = 54.1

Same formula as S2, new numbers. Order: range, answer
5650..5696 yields 53.9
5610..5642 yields 54.3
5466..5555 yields 56.2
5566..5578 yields 54.5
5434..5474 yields 56.9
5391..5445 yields 55.4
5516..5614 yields 55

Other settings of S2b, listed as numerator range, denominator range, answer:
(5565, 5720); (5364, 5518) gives 1.04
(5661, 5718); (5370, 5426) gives 1.09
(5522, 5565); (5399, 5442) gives 1.06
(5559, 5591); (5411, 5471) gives 1.01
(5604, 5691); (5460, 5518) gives 1.02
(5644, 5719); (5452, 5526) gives 1.04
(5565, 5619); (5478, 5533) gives 1.00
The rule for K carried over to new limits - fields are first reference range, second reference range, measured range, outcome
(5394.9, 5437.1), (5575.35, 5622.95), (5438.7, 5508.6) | -2.5 angstrom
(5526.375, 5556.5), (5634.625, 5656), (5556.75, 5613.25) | 1.0 angstrom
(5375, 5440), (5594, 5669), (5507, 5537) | -0.6 angstrom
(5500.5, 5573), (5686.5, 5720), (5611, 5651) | 0.7 angstrom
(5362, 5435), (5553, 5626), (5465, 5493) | -0.9 angstrom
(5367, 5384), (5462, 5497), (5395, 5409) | 0.7 angstrom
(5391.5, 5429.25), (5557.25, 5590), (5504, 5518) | -0.2 angstrom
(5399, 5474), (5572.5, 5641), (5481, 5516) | -0.4 angstrom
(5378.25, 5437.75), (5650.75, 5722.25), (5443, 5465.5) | -0.3 angstrom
